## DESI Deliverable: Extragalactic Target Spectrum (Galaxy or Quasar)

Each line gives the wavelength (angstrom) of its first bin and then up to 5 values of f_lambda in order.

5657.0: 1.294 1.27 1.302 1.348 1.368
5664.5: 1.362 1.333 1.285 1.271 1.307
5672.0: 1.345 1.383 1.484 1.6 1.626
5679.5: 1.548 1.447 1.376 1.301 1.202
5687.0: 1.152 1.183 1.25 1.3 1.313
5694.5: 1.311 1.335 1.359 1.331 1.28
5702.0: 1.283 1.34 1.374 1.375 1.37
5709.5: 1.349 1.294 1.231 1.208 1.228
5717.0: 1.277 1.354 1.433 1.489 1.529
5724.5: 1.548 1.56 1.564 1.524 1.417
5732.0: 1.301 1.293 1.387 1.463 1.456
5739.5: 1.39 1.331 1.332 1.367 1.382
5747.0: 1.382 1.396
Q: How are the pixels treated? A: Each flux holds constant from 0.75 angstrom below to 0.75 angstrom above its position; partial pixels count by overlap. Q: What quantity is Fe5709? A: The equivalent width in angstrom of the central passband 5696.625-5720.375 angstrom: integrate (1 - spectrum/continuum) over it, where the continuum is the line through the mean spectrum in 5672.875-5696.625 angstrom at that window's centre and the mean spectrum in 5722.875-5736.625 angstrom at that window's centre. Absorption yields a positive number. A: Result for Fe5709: 1.6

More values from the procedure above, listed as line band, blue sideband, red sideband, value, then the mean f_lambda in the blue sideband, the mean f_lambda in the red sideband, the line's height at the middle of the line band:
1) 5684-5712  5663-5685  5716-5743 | 2.2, 1.4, 1.42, 1.41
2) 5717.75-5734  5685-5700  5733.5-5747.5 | -1.3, 1.27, 1.38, 1.35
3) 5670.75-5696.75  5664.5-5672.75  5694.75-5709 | -0.7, 1.31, 1.34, 1.32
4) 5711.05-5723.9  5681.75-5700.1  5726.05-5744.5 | 0.2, 1.28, 1.41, 1.36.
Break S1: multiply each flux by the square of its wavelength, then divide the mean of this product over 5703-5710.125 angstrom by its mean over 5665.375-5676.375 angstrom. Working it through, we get 1.02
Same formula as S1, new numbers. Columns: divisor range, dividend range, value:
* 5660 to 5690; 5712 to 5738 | 1.05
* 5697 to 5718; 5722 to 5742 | 1.11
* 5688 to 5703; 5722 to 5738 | 1.14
